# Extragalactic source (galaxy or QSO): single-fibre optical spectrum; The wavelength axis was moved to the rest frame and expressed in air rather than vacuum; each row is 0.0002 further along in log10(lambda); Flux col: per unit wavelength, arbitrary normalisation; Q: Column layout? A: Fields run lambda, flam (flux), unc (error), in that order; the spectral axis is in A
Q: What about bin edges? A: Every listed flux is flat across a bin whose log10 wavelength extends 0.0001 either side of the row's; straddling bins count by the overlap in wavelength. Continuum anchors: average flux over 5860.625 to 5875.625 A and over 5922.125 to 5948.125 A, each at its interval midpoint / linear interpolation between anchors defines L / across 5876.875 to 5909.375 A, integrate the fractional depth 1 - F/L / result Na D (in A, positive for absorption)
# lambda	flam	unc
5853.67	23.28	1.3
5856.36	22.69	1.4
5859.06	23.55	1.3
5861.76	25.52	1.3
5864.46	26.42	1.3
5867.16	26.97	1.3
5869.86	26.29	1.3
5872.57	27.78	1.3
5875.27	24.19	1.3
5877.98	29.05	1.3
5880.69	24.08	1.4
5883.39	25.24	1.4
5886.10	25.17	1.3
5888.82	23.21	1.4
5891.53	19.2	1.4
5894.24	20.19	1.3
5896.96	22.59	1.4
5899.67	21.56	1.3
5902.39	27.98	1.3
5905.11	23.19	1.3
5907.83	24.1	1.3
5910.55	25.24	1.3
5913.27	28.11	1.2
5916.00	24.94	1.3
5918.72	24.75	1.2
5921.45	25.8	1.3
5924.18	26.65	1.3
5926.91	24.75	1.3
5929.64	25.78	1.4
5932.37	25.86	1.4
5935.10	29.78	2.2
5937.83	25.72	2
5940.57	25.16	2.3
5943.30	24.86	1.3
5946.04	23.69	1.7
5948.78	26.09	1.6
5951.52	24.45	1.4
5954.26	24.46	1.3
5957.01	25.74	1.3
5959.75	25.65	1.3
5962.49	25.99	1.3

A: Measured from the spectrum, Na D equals 2.96 A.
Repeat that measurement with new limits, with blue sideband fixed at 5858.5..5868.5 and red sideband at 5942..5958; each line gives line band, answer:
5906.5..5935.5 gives -0.8 A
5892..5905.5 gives 1.4 A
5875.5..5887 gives -0.1 A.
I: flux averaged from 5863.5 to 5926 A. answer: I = 24.9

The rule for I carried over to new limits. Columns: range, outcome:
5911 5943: 26.1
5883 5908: 23.1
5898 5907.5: 24.2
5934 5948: 25.8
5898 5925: 25.2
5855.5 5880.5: 25.8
